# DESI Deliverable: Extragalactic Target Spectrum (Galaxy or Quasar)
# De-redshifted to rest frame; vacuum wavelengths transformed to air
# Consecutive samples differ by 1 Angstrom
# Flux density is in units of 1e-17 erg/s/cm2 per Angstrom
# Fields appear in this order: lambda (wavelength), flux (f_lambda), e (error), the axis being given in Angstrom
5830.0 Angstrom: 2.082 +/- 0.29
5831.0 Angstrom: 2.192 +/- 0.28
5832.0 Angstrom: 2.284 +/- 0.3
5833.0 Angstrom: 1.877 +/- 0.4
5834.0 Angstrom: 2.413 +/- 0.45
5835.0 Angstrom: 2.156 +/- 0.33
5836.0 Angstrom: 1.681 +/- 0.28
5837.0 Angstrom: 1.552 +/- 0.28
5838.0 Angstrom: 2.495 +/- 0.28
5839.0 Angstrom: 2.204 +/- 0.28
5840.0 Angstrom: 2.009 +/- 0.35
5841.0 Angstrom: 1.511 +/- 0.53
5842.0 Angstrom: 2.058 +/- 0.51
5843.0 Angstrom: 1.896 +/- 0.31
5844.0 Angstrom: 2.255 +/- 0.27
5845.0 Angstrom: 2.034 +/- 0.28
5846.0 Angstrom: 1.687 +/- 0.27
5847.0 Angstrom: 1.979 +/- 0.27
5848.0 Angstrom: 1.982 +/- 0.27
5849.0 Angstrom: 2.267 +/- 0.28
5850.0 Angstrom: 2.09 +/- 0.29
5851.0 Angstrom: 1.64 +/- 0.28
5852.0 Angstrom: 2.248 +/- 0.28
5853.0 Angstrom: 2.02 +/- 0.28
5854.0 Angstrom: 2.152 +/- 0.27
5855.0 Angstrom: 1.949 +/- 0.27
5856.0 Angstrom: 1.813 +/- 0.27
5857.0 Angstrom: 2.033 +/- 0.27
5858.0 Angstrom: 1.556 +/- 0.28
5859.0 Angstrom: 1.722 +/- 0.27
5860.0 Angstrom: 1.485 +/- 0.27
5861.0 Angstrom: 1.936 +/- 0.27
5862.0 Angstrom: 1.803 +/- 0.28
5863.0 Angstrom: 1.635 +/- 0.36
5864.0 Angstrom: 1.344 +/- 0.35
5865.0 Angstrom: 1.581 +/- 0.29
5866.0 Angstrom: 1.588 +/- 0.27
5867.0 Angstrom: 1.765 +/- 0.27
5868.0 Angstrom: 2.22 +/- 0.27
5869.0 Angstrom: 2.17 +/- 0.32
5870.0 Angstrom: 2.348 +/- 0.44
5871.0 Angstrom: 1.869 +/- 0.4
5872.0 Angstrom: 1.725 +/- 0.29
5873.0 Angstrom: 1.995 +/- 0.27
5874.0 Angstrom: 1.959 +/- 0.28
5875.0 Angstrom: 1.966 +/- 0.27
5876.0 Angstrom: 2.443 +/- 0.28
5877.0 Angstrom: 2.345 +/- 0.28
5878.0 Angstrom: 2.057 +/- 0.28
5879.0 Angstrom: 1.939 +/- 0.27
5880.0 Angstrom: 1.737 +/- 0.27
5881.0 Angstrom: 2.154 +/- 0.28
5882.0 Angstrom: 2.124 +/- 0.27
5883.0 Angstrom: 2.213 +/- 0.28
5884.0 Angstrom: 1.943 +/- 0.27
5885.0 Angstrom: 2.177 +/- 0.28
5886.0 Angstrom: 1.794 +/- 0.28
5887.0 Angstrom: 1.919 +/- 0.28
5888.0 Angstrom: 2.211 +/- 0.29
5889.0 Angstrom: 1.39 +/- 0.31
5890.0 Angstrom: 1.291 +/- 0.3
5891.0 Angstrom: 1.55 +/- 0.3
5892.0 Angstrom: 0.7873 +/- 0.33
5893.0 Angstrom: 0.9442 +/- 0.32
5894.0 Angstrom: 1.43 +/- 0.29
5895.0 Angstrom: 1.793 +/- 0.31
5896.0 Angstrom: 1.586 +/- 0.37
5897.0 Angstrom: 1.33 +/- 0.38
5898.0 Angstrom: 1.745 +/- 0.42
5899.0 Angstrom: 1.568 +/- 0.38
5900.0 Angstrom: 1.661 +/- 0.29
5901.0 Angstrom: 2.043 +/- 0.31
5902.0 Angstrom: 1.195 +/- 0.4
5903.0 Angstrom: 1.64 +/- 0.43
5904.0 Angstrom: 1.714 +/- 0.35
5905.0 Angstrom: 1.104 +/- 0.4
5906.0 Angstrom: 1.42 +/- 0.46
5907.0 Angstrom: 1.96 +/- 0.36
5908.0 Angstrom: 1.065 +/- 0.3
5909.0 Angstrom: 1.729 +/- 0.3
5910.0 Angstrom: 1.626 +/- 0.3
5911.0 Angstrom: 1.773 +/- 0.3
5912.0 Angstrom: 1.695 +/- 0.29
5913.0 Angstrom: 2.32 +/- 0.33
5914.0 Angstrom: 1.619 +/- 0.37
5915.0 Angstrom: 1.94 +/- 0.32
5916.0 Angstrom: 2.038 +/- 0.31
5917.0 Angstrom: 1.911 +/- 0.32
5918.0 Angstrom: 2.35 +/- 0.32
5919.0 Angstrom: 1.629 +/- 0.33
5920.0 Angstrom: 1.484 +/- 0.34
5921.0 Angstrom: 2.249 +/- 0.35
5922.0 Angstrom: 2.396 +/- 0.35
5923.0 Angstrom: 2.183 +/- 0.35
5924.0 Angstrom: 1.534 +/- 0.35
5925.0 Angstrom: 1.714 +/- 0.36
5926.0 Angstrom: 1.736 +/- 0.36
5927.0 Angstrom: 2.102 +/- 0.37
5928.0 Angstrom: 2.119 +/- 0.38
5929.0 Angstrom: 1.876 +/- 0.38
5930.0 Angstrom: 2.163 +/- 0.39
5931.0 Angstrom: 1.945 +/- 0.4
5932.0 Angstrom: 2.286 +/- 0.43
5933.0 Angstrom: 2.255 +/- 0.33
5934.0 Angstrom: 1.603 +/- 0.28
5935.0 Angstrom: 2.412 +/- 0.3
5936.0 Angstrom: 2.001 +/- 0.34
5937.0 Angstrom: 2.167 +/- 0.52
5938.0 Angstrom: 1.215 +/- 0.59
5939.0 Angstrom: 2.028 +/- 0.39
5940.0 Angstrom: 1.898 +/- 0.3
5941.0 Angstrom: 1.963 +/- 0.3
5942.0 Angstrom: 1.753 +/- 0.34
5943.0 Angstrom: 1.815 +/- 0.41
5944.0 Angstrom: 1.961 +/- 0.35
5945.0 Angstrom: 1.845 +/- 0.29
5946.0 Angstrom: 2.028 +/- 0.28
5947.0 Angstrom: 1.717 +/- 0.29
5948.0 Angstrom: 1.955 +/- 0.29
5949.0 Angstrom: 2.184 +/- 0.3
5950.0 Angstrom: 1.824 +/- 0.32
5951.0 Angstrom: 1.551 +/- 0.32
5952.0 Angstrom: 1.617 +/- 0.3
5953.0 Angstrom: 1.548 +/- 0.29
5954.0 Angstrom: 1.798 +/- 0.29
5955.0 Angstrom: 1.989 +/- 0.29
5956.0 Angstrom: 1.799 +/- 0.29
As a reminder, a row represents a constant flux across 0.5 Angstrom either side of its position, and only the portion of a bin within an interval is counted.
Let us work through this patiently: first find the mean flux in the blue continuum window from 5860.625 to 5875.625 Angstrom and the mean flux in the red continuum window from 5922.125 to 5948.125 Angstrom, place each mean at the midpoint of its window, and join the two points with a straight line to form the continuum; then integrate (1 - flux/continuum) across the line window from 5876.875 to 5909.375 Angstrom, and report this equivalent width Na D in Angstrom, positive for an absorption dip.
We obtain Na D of 3.70 Angstrom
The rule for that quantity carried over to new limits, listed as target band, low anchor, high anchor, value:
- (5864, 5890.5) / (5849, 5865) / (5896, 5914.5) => -3.1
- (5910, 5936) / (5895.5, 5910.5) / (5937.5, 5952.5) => -4.3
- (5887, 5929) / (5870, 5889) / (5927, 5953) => 5.8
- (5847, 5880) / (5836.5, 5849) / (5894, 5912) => -1.5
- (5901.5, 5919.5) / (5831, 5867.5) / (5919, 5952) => 2.0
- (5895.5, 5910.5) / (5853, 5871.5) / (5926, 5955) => 2.5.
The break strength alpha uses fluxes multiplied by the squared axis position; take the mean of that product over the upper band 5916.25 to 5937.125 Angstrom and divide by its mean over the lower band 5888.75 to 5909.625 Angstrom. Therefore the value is 1.4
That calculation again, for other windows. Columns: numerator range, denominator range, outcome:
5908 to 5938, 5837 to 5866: 1.05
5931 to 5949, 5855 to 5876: 1.08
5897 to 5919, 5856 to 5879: 0.92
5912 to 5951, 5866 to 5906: 1.11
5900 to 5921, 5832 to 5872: 0.91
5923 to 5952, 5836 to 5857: 0.99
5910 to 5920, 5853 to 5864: 1.07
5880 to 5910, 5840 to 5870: 0.88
